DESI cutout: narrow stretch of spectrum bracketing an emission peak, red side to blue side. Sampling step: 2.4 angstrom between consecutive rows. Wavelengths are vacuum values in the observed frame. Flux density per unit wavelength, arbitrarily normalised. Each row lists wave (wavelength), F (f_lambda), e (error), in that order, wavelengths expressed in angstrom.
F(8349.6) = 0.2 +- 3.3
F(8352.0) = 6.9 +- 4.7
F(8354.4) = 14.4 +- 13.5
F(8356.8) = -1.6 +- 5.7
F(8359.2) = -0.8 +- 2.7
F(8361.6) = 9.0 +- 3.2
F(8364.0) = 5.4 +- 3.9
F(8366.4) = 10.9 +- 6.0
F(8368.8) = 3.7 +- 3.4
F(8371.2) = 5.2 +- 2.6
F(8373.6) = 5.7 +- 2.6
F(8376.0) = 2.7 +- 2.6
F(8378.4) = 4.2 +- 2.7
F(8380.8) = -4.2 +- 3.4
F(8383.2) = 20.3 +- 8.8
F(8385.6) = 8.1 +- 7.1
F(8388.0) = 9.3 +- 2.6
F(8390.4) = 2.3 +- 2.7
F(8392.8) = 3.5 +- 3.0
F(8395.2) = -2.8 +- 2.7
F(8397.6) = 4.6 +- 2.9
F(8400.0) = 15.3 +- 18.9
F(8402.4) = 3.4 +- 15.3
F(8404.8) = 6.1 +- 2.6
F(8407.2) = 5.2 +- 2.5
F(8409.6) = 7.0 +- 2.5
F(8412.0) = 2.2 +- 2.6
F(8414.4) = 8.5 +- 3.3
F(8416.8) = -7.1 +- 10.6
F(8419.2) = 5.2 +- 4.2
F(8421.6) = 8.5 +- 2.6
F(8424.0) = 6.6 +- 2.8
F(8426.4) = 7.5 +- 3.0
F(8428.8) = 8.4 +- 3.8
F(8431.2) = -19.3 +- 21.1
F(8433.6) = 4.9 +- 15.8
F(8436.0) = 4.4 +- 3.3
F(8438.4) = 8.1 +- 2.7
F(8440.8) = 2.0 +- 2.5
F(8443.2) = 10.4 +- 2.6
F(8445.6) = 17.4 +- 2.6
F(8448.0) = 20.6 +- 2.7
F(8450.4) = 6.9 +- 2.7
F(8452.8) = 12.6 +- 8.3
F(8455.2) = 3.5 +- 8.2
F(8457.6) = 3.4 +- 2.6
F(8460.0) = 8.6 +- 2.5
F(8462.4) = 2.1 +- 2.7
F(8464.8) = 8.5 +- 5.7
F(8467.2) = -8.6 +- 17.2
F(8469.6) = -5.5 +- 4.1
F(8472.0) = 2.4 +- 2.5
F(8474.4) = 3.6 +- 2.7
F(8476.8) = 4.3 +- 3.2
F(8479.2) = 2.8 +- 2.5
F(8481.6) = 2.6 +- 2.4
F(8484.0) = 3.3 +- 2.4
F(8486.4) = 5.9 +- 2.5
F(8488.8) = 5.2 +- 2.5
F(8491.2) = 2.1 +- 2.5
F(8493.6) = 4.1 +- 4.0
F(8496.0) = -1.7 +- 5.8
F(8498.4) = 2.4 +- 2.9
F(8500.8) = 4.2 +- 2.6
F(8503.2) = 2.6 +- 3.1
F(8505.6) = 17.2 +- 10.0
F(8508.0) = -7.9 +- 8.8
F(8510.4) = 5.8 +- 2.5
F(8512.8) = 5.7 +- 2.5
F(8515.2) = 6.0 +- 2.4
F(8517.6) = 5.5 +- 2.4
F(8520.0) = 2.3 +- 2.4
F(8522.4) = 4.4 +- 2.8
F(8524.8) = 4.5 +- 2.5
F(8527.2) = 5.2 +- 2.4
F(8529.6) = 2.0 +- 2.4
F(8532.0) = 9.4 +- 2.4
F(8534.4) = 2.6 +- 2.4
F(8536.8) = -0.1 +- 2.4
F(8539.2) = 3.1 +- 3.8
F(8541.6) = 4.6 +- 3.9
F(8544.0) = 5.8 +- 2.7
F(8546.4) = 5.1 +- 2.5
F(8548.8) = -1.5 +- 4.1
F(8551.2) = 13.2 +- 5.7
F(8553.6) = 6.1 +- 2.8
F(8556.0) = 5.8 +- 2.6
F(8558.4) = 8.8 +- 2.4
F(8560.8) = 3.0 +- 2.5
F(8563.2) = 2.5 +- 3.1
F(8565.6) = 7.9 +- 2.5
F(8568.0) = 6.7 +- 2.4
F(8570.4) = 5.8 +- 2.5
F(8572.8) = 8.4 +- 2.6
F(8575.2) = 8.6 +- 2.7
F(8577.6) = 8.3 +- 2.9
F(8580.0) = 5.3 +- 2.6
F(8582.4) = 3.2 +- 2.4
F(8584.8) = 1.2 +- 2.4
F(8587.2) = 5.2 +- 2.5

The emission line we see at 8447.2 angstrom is H-gamma 4340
